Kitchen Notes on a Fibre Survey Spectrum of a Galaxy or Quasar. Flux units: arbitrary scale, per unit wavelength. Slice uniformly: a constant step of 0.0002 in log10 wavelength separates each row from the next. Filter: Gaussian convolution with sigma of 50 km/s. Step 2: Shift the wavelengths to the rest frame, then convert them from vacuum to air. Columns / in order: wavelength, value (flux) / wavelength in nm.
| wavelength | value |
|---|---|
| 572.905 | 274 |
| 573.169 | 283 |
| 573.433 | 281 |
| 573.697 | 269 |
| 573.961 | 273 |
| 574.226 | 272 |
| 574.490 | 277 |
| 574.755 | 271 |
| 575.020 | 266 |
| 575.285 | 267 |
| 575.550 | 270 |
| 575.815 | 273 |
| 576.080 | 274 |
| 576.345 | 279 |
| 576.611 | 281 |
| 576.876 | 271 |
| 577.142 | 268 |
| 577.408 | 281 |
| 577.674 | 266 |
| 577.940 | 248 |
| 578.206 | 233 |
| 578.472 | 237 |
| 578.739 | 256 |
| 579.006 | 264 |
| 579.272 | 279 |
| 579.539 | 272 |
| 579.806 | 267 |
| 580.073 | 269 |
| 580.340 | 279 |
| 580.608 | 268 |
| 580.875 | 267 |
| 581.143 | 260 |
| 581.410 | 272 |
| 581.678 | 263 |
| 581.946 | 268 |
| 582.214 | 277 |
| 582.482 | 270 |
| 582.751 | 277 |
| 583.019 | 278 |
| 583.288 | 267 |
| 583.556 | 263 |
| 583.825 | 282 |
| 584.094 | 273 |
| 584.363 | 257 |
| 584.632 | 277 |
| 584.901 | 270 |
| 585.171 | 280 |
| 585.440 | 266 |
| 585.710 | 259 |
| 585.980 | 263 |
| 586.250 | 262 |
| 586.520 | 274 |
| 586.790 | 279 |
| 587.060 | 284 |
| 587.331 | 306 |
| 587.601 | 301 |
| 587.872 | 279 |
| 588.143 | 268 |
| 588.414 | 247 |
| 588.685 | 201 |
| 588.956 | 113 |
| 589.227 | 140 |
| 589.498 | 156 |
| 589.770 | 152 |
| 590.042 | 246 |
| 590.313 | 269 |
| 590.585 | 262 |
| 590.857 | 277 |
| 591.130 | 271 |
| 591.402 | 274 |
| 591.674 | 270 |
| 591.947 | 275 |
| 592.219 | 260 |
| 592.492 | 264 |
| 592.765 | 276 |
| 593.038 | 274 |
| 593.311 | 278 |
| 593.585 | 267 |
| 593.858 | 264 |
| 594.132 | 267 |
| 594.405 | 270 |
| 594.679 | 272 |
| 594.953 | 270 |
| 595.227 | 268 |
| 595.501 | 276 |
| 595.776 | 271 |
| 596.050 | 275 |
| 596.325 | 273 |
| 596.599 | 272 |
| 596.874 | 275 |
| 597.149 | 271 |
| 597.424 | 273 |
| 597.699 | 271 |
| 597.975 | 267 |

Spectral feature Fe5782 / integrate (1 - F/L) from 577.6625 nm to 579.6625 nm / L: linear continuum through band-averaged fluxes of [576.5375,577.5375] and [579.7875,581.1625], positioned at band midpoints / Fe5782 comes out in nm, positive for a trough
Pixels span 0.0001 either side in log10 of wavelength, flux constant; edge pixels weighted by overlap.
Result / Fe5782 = 0.117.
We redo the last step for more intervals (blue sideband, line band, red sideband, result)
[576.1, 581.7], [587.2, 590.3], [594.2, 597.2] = 0.560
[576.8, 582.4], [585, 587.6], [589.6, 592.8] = -0.161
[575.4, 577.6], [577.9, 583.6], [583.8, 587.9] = 0.194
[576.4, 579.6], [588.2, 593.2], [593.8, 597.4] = 0.622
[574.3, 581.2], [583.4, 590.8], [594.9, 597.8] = 0.555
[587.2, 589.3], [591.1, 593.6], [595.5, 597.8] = -0.177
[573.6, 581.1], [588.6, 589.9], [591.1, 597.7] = 0.576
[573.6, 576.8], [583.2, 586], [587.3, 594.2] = -0.128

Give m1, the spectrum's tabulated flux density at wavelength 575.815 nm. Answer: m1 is 273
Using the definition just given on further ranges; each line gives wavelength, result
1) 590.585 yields 262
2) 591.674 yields 270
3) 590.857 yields 277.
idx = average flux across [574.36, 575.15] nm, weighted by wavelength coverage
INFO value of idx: 271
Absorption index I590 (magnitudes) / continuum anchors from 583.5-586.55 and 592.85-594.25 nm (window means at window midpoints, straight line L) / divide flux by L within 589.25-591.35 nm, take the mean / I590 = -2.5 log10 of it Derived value 0.17 mag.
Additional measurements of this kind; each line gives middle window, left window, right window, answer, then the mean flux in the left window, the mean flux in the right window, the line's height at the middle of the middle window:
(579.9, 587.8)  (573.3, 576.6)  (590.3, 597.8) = 0.00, 273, 271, 272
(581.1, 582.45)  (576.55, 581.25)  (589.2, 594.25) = -0.03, 265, 252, 262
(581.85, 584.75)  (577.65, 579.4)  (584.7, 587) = -0.03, 254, 270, 264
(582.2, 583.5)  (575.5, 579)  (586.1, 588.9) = -0.03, 264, 266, 265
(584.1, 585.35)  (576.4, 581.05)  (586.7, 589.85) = -0.13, 265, 228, 242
